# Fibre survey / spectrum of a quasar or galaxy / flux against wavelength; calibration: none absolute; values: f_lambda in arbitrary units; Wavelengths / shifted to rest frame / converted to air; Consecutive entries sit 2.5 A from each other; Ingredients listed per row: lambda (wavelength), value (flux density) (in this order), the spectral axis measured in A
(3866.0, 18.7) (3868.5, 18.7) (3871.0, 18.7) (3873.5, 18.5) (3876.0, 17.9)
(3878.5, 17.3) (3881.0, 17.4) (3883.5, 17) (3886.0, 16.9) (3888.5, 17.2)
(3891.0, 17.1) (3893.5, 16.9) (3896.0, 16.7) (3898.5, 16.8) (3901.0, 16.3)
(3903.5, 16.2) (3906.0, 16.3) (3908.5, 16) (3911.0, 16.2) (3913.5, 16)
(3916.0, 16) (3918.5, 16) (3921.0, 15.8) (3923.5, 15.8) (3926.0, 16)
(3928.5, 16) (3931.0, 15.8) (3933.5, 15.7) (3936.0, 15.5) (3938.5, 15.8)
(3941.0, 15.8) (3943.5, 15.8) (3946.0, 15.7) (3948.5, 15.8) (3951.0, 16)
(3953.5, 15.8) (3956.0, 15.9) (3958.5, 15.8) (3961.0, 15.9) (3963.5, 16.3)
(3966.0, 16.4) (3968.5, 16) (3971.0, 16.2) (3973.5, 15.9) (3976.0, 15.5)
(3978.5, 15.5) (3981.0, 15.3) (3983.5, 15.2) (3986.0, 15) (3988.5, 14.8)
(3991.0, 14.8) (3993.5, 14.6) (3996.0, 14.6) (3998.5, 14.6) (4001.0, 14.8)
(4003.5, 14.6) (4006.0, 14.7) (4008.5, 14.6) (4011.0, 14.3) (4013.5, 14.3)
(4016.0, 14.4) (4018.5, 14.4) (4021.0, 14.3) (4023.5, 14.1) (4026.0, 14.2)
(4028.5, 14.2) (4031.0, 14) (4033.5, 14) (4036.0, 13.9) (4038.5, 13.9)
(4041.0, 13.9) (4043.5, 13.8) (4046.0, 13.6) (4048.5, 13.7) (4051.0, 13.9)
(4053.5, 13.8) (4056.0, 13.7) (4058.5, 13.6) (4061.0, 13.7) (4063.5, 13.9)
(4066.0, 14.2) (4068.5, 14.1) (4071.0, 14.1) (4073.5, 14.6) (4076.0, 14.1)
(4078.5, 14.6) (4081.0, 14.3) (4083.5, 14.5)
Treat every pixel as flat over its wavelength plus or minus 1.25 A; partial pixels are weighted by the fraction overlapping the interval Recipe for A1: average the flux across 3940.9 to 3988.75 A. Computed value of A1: 15.7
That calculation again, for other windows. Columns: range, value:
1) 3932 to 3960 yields 15.8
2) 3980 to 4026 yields 14.6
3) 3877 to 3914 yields 16.7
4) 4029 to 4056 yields 13.9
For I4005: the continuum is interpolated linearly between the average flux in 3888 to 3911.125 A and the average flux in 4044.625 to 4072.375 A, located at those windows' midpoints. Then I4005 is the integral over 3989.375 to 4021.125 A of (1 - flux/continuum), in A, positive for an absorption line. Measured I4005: 0.45 A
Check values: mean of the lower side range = 16.6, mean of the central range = 14.5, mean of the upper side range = 13.8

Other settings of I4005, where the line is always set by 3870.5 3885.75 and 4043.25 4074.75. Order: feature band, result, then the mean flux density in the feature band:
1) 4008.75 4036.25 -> 0.85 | 14.2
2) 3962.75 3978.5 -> -0.24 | 16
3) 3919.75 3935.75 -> 0.79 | 15.8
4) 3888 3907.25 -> 0.69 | 16.7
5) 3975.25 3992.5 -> 0.38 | 15.1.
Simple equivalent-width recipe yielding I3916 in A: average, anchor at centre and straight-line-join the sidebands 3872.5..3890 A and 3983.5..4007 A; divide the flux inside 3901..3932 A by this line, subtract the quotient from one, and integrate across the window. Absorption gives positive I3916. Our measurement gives 1.1 A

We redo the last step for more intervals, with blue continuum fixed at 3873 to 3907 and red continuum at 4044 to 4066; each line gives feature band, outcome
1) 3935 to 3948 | 0.22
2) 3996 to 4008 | 0.12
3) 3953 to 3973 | -0.60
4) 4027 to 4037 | 0.13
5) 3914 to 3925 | 0.35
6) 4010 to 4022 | 0.16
